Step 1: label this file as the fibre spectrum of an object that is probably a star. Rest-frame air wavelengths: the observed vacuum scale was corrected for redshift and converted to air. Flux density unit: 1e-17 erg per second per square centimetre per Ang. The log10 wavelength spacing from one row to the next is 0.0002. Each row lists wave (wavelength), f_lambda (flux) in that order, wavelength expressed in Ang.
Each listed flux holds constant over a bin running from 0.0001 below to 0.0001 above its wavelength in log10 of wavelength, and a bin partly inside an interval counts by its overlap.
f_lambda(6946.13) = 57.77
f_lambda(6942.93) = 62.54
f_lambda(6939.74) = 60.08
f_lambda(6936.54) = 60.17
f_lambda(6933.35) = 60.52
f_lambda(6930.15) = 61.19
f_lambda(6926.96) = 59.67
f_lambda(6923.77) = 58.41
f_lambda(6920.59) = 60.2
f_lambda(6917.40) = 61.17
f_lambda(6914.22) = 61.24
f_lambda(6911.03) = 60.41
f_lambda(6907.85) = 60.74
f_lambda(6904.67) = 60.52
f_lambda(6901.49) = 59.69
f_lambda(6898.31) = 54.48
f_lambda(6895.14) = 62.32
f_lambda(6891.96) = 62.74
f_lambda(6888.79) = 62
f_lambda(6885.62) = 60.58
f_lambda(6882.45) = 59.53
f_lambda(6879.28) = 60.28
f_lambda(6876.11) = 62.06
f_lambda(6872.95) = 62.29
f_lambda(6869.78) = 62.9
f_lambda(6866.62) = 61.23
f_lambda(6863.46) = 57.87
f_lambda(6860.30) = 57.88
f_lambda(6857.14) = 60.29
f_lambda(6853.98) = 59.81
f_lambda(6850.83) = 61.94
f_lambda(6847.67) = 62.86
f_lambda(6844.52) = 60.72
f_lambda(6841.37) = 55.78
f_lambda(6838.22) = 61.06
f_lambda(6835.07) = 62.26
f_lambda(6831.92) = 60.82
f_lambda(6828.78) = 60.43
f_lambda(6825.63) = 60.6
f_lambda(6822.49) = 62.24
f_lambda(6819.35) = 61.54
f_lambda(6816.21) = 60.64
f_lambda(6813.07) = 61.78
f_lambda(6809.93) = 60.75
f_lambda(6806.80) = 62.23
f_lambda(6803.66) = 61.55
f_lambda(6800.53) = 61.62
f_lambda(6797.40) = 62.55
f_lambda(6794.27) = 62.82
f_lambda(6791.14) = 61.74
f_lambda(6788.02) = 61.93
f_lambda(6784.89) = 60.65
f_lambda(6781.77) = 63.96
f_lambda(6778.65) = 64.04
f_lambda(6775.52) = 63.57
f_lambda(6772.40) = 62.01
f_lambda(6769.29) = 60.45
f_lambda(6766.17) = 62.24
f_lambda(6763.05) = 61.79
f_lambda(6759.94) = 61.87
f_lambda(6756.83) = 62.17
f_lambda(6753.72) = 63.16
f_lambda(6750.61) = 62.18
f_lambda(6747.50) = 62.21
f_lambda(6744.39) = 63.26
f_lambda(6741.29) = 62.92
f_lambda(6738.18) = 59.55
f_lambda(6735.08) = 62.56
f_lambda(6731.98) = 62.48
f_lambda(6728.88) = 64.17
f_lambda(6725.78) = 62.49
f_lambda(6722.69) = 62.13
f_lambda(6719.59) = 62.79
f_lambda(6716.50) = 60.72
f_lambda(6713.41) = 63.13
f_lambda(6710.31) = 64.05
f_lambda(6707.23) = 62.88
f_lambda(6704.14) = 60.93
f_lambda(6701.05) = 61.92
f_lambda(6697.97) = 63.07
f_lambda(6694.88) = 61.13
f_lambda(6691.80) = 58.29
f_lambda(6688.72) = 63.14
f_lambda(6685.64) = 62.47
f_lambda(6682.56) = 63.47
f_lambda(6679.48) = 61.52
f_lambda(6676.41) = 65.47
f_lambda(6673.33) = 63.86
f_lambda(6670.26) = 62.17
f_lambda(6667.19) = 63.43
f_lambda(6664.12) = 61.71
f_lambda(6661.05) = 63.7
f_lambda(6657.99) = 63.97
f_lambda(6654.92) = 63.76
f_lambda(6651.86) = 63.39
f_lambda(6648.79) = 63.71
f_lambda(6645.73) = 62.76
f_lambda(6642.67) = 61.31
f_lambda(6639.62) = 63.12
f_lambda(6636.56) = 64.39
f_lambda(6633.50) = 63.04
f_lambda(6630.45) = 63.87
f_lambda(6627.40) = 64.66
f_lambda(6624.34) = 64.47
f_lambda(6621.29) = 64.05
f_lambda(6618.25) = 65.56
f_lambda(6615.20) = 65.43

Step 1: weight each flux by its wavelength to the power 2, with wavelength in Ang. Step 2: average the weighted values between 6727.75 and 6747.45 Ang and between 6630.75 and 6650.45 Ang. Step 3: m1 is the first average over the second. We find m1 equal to 1.02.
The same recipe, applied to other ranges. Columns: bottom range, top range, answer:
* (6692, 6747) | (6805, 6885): 1.01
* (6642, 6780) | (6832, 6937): 1.02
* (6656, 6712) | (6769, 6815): 1.02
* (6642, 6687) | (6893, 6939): 1.02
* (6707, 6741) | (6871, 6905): 1.02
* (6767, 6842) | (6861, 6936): 1.01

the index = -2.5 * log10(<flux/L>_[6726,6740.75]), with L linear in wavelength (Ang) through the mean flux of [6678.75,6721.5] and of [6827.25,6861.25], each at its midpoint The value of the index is -0.01 mag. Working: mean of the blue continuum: 62.1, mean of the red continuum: 60.4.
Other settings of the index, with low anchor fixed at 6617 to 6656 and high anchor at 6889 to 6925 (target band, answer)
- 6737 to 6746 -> 0.01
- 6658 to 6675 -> 0.00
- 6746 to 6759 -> 0.00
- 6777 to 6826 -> -0.01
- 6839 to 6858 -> 0.01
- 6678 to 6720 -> 0.01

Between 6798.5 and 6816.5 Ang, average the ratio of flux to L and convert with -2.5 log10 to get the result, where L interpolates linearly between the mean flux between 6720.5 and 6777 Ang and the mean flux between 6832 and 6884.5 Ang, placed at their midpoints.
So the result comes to 0.00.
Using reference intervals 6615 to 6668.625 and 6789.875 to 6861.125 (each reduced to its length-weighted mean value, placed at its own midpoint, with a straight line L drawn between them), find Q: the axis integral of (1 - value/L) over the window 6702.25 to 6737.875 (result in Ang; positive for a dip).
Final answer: 0.0 Ang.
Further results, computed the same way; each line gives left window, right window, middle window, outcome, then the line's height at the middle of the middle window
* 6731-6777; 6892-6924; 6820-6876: 0.20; 60.9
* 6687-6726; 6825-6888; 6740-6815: -1.06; 61.4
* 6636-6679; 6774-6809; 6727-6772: 0.33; 62.7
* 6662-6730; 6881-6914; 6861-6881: -0.11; 60.6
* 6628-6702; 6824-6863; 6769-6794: -0.50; 61.2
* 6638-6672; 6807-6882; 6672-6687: -0.15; 62.7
